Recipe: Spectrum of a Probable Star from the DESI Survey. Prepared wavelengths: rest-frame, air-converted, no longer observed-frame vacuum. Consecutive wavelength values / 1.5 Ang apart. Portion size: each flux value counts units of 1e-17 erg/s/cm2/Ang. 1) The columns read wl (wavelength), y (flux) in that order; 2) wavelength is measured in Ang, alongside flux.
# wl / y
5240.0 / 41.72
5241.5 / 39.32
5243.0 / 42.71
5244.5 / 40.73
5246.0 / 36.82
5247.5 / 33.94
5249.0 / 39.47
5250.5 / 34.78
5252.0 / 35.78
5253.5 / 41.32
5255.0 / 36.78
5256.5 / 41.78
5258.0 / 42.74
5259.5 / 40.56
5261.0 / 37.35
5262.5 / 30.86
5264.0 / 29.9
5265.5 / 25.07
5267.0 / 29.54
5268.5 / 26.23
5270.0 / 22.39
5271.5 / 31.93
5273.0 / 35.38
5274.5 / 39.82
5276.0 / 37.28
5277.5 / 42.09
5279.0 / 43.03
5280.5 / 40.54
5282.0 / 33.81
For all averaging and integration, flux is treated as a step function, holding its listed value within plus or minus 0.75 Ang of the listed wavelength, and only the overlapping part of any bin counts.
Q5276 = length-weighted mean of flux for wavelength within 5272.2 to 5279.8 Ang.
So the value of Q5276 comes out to 39.5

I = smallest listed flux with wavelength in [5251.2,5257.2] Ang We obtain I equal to 35.78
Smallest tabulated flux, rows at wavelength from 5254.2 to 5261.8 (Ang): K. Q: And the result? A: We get 36.78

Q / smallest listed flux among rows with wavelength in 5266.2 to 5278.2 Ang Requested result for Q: 22.39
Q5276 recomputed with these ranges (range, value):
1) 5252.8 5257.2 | 39.9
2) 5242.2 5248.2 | 38.6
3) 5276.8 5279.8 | 42.5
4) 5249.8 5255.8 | 37.2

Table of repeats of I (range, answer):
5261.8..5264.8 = 29.9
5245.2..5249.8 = 33.94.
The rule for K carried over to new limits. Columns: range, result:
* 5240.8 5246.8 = 36.82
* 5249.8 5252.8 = 34.78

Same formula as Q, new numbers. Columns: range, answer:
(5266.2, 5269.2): 26.23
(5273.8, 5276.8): 37.28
